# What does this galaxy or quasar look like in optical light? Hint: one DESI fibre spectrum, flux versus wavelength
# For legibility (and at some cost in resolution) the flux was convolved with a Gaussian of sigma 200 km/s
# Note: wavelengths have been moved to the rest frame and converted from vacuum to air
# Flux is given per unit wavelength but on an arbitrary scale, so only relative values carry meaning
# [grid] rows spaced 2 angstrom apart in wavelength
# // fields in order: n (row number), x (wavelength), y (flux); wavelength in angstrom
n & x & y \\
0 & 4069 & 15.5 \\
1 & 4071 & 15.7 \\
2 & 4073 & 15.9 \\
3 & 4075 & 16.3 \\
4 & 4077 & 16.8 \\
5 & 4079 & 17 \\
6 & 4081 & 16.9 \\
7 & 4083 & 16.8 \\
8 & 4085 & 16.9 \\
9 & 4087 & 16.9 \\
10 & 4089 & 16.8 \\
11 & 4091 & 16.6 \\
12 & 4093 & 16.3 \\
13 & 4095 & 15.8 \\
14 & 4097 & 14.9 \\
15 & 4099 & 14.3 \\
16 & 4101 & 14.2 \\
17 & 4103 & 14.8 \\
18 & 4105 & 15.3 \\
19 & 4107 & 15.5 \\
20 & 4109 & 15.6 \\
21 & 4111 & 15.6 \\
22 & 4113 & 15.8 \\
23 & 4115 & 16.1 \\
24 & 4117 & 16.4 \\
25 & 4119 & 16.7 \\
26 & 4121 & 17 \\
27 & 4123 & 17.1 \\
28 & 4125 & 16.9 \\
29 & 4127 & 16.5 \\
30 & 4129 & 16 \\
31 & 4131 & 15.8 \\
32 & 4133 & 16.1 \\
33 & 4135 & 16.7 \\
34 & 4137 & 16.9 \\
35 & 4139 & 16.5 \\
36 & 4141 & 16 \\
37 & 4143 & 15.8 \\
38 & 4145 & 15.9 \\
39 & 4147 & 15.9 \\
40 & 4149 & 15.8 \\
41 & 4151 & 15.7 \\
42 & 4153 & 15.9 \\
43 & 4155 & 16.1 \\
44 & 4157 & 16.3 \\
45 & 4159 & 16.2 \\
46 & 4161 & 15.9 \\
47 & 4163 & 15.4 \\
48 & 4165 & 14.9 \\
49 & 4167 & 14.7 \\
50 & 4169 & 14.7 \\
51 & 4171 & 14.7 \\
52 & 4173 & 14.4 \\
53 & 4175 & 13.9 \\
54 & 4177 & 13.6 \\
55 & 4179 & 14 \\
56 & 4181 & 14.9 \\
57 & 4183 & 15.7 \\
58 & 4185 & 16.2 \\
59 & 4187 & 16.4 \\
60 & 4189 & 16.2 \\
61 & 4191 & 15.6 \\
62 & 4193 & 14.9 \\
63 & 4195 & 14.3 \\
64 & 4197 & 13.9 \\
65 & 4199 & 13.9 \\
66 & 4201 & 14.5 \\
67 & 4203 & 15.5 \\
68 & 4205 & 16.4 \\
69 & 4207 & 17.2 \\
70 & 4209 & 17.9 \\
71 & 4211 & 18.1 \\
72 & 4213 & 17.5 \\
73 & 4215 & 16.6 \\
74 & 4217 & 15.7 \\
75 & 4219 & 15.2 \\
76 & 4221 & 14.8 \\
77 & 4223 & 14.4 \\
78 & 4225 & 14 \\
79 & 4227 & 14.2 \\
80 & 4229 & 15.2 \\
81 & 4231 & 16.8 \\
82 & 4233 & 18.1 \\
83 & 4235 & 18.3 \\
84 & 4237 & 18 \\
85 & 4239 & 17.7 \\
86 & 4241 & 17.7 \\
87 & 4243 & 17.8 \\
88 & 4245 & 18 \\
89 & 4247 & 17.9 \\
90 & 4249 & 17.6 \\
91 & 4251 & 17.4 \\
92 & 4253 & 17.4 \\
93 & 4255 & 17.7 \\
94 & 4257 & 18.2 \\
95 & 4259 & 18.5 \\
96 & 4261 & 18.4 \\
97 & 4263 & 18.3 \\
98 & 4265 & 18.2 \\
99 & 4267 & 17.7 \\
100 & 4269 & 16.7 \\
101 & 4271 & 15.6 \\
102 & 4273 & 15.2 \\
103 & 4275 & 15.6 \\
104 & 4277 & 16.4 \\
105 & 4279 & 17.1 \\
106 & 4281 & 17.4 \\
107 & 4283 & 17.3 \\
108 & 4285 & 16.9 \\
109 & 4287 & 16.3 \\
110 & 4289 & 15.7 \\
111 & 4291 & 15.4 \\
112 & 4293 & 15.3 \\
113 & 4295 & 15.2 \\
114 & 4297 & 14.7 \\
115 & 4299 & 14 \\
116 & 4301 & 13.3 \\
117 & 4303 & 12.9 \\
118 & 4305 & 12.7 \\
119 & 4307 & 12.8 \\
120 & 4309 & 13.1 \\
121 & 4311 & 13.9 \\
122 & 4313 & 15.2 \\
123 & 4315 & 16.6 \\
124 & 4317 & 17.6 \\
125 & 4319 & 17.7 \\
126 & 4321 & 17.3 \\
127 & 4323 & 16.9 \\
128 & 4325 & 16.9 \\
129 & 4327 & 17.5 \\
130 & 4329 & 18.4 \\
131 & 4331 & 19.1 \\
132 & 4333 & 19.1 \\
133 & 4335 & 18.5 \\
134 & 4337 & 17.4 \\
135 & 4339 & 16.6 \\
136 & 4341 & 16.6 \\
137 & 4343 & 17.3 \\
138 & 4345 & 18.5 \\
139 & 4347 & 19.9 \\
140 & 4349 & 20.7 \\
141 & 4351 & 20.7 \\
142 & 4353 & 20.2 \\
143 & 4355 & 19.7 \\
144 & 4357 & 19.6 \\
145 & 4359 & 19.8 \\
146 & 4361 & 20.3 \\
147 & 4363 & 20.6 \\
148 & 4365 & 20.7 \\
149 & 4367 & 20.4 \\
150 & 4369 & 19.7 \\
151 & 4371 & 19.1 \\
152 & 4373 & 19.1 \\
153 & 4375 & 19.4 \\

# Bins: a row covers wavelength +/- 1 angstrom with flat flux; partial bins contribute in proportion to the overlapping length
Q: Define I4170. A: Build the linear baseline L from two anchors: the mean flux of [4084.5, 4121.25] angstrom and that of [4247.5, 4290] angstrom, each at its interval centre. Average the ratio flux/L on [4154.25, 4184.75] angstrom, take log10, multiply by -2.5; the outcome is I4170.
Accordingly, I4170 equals 0.09 mag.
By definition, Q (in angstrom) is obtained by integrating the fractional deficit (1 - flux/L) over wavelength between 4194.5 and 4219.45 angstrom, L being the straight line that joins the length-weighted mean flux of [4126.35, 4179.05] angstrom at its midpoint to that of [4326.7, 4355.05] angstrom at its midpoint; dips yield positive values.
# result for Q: 0.8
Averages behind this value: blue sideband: 15.6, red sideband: 18.7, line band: 15.9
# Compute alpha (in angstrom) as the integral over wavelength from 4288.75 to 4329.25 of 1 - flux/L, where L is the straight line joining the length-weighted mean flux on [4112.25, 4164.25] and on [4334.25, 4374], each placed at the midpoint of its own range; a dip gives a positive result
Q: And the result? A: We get 7.2 angstrom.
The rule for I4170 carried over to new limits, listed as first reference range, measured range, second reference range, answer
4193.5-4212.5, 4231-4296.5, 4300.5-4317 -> -0.159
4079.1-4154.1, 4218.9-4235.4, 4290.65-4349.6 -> 0.043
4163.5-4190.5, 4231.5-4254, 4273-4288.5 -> -0.116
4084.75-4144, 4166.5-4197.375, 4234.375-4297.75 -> 0.110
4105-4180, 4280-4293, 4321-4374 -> 0.100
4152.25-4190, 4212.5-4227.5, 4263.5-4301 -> 0.026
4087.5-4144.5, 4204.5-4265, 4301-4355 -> -0.030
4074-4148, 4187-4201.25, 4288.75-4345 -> 0.085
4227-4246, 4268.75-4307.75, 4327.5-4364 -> 0.183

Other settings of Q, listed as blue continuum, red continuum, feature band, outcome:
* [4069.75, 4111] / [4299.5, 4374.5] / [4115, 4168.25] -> 0.67 angstrom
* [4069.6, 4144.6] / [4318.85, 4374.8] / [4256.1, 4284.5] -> 1.31 angstrom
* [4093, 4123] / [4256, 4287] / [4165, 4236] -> 4.33 angstrom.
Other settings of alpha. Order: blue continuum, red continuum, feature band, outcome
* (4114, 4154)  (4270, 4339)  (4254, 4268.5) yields -1.8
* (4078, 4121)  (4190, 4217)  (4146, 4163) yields 0.0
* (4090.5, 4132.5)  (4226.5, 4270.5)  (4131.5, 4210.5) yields 5.0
